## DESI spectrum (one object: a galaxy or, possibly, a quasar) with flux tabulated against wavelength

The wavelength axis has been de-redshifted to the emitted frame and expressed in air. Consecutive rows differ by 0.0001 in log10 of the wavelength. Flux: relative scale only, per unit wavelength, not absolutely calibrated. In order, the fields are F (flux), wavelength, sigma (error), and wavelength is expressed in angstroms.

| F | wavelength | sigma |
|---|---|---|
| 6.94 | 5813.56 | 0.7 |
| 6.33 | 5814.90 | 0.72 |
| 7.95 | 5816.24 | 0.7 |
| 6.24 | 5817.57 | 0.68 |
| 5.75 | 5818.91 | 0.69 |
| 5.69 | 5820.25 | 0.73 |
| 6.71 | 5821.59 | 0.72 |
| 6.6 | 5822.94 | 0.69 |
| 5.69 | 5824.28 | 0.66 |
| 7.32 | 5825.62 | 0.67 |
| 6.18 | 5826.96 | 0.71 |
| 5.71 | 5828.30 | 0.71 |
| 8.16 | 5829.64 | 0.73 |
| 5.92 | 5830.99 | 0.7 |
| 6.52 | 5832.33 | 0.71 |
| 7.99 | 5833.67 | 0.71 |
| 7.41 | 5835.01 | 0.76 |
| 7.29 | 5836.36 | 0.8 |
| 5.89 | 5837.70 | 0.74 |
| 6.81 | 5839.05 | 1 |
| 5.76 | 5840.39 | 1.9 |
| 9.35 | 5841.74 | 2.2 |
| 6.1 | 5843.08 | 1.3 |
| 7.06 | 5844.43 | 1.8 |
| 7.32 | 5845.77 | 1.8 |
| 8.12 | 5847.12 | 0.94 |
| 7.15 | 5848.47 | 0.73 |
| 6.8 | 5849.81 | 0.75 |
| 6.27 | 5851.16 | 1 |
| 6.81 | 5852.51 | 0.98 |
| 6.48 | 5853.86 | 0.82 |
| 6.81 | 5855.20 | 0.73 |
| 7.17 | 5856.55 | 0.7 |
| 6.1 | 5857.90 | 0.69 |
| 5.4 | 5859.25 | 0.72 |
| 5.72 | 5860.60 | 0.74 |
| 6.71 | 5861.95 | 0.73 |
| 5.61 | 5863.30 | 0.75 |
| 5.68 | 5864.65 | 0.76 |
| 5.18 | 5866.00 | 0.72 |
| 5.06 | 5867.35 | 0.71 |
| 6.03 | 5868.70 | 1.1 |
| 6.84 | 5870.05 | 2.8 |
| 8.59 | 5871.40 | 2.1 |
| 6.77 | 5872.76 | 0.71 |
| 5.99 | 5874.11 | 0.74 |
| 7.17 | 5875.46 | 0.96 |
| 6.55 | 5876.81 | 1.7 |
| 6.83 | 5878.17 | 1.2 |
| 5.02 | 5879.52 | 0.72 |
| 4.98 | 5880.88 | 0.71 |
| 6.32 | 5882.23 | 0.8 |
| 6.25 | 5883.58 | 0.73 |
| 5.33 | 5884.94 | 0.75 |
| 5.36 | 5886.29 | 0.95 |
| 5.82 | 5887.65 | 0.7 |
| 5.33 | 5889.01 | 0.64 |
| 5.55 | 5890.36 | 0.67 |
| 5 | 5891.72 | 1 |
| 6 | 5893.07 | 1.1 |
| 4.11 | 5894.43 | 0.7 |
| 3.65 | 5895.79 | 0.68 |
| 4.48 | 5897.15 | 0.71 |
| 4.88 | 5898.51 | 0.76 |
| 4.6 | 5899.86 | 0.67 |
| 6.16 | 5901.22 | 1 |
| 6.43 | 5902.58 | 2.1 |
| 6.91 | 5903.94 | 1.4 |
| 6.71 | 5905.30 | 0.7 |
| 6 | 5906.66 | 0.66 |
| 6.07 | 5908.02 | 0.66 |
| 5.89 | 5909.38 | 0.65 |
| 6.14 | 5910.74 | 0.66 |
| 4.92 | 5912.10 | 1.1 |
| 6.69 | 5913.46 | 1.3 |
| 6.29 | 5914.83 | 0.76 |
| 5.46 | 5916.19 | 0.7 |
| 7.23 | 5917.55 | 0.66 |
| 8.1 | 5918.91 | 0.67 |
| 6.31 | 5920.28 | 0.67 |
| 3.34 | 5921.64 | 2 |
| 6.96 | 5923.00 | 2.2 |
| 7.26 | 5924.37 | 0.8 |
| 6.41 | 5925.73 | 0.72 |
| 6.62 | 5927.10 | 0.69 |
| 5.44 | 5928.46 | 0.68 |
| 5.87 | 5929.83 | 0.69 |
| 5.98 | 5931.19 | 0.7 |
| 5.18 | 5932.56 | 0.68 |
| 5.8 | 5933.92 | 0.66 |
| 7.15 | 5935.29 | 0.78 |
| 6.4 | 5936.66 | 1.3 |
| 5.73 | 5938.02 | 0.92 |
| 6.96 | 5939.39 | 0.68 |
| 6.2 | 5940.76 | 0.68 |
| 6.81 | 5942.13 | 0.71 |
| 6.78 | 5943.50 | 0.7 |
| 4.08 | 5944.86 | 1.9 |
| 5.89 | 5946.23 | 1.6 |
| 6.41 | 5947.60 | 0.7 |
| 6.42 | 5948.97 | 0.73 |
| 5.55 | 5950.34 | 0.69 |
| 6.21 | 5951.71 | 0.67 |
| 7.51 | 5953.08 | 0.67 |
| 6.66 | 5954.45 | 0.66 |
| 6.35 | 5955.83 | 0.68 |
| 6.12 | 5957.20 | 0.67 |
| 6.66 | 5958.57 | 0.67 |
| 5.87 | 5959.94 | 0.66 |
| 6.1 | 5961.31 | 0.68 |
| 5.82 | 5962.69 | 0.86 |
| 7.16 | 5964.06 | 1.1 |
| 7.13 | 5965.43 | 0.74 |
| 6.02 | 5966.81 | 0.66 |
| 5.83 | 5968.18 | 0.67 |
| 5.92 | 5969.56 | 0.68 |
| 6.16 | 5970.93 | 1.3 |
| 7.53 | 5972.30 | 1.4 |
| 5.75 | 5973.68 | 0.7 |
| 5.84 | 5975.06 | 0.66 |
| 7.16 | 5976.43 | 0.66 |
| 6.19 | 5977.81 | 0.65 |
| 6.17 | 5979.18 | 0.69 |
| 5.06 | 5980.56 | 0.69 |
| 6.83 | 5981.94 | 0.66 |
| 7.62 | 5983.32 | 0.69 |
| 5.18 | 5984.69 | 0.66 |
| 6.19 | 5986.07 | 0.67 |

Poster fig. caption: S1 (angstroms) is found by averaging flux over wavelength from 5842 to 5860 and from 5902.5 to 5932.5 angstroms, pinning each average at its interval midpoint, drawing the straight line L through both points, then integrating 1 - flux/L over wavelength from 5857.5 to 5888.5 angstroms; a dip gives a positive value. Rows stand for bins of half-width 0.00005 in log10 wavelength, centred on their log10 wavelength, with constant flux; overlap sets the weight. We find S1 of 2.6 angstroms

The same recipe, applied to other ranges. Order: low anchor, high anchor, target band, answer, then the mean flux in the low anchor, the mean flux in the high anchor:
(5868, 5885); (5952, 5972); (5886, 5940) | 4.3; 6.39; 6.4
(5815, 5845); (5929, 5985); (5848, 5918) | 5.9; 6.72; 6.25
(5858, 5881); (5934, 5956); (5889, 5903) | 2.6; 6.15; 6.3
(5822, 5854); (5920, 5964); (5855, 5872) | 1.3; 6.87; 6.17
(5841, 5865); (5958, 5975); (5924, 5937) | 0.5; 6.71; 6.31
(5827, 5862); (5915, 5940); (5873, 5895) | 2.6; 6.79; 6.23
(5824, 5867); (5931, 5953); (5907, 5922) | 0.4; 6.64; 6.14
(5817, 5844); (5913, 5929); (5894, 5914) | 2.5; 6.66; 6.34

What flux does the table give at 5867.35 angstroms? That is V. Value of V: 5.06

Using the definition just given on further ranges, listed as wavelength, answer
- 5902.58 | 6.43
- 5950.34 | 5.55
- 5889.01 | 5.33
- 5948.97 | 6.42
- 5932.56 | 5.18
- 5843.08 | 6.1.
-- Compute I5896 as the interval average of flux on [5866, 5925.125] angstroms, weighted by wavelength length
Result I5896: 5.93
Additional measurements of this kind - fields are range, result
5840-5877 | 6.6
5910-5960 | 6.21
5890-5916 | 5.6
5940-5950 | 6.07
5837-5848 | 7.05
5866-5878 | 6.55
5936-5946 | 6.13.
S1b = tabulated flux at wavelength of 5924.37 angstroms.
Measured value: 7.26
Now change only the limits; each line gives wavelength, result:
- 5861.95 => 6.71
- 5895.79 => 3.65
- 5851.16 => 6.27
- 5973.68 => 5.75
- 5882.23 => 6.32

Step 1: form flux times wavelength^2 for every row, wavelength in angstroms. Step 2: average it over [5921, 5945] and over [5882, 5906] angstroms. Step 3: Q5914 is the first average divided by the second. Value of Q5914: 1.13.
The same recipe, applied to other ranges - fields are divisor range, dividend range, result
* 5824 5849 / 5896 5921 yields 0.89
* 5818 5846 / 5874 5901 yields 0.83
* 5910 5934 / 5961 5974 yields 1.06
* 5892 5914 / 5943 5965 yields 1.13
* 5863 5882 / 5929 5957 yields 1.03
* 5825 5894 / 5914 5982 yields 1.00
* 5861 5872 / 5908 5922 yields 1.00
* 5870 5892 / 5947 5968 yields 1.07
